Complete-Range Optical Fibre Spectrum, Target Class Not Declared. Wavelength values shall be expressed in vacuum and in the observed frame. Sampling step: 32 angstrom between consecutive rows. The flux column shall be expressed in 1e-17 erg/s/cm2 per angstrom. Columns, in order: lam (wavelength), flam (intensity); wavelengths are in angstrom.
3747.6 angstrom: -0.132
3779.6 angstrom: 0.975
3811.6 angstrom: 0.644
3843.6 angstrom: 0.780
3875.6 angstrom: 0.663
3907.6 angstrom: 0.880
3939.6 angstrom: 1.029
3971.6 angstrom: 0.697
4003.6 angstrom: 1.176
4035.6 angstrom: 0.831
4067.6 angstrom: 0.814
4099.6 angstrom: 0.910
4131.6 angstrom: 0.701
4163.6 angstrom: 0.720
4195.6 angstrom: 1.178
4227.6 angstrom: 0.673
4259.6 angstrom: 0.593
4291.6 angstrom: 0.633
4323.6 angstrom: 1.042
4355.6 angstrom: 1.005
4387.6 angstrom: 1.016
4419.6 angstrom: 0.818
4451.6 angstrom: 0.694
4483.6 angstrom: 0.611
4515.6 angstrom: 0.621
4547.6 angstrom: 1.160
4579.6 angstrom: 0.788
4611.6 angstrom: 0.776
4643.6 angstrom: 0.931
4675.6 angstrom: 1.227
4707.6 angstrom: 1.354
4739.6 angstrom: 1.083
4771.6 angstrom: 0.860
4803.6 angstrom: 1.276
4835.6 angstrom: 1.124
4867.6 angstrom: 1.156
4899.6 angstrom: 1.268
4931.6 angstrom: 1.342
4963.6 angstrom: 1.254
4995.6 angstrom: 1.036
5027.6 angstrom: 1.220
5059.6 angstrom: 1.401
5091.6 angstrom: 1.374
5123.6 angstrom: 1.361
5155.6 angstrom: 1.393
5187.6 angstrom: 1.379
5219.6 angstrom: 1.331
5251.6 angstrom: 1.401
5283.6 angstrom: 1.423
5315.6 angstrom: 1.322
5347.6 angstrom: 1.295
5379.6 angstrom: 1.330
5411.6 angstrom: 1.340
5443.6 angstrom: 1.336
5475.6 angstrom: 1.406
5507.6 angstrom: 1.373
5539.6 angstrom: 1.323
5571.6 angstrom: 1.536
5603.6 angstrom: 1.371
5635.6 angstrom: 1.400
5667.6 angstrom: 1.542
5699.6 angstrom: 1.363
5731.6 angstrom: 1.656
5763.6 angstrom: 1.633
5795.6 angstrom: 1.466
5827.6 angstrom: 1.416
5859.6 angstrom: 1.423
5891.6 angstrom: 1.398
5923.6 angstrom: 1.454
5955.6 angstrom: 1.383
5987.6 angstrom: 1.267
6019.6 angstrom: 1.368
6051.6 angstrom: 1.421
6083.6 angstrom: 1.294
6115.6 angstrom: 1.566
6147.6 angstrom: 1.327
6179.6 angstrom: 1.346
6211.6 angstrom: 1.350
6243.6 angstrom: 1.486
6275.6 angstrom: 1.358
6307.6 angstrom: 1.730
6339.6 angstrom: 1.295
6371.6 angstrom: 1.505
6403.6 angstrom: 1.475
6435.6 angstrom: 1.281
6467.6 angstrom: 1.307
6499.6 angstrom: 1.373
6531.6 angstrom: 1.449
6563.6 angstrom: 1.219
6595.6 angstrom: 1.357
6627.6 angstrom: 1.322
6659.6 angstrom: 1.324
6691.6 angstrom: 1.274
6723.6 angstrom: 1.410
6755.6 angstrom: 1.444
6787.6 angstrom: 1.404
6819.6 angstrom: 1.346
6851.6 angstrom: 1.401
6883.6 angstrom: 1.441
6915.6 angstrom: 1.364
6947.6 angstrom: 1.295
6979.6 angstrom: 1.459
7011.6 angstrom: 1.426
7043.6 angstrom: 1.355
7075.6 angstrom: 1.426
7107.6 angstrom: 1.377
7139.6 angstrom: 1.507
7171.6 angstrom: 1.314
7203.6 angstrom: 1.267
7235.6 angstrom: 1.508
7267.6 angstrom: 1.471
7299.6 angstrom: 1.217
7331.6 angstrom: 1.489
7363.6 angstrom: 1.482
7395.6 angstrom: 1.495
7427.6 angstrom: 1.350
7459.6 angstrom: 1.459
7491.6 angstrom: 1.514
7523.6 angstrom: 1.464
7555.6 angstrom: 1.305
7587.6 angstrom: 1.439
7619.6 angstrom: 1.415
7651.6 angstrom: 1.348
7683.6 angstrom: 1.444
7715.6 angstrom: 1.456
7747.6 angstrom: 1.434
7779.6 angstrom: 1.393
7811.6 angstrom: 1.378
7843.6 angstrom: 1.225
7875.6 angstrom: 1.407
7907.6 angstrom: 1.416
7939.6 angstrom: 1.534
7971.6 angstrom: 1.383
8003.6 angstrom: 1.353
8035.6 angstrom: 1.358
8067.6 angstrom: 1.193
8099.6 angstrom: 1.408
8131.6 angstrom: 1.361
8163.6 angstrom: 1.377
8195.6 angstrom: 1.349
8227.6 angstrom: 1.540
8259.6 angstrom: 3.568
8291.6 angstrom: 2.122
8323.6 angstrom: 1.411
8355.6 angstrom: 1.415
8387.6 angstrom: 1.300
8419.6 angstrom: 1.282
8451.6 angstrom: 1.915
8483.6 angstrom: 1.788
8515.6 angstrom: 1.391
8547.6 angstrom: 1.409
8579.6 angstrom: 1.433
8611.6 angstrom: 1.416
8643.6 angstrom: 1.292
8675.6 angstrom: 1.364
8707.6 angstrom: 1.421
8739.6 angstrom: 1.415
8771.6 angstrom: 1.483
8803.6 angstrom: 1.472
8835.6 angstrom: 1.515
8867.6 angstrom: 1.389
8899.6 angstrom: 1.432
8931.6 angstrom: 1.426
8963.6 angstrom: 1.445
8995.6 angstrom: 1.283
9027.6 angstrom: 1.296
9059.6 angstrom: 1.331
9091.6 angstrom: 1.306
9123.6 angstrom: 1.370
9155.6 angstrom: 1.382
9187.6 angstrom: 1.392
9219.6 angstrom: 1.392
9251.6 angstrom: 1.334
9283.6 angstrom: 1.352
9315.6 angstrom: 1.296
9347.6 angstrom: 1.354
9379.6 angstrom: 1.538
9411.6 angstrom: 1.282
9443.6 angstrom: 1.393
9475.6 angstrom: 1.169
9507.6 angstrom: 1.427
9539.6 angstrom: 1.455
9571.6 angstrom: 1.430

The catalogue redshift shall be 0.258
